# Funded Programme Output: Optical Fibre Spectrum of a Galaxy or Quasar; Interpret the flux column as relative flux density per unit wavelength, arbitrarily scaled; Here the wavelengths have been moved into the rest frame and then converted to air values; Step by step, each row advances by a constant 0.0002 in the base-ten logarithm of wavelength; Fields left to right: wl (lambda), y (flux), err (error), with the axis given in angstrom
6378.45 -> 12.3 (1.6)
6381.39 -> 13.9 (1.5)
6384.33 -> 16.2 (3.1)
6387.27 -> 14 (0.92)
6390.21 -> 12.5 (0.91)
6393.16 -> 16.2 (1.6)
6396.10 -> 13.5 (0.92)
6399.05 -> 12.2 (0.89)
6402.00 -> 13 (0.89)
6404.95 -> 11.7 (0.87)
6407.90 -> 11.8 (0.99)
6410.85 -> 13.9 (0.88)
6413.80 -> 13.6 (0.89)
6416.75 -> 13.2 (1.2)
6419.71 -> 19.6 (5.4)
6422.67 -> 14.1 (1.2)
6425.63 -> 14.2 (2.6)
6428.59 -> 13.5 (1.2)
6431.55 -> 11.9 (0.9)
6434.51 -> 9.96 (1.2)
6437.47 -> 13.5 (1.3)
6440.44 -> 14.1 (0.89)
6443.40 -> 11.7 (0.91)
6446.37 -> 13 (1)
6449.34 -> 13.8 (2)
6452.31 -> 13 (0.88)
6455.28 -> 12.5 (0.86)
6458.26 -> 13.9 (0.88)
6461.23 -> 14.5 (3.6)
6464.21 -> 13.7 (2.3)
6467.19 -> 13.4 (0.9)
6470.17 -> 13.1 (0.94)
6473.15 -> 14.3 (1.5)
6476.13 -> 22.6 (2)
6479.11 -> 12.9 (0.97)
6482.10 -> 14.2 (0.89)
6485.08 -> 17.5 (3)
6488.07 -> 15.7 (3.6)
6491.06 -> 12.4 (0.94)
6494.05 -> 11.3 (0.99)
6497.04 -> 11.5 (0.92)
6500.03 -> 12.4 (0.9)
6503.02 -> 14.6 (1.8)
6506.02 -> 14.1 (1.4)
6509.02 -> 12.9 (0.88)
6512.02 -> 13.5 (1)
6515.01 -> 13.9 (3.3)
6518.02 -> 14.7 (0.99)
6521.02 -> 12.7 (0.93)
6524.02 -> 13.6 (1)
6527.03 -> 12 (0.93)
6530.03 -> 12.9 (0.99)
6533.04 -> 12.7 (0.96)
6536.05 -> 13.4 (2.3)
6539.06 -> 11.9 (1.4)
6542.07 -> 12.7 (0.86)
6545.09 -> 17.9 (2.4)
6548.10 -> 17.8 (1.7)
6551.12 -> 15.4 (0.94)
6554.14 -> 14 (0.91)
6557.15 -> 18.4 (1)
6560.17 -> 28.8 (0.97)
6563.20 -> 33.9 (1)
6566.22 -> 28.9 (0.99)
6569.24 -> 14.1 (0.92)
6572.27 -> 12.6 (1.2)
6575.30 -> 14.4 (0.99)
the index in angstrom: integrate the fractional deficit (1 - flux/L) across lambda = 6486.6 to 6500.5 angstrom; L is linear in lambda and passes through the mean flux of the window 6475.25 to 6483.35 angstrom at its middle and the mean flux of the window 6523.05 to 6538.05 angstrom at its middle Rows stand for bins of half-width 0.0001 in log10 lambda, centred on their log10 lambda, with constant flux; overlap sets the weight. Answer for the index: 2.36 angstrom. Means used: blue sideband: 16.2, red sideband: 12.9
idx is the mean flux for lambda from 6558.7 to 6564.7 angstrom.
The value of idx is 31.3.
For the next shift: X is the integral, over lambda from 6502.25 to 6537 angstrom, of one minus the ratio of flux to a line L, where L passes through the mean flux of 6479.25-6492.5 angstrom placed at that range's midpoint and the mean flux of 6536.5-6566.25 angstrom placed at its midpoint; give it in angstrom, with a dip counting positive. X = 7.4 angstrom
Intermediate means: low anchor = 14.7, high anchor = 19.3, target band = 13.4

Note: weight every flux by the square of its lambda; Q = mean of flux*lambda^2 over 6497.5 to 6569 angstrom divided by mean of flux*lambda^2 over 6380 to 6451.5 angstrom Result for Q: 1.24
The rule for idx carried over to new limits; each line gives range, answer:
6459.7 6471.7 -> 13.7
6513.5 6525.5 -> 13.7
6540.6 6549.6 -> 16.1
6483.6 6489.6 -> 16.6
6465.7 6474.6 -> 13.6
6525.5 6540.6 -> 12.6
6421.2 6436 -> 12.7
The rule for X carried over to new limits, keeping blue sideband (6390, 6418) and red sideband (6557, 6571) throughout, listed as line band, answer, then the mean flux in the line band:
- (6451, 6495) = 9.5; 14.4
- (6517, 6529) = 4.9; 13.2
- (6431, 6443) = 2.6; 12.4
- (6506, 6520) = 5.0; 13.8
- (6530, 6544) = 6.2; 12.8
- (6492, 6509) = 6.4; 12.8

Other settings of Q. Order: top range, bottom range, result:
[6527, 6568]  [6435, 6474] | 1.40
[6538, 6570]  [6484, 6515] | 1.48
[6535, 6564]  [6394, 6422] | 1.38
